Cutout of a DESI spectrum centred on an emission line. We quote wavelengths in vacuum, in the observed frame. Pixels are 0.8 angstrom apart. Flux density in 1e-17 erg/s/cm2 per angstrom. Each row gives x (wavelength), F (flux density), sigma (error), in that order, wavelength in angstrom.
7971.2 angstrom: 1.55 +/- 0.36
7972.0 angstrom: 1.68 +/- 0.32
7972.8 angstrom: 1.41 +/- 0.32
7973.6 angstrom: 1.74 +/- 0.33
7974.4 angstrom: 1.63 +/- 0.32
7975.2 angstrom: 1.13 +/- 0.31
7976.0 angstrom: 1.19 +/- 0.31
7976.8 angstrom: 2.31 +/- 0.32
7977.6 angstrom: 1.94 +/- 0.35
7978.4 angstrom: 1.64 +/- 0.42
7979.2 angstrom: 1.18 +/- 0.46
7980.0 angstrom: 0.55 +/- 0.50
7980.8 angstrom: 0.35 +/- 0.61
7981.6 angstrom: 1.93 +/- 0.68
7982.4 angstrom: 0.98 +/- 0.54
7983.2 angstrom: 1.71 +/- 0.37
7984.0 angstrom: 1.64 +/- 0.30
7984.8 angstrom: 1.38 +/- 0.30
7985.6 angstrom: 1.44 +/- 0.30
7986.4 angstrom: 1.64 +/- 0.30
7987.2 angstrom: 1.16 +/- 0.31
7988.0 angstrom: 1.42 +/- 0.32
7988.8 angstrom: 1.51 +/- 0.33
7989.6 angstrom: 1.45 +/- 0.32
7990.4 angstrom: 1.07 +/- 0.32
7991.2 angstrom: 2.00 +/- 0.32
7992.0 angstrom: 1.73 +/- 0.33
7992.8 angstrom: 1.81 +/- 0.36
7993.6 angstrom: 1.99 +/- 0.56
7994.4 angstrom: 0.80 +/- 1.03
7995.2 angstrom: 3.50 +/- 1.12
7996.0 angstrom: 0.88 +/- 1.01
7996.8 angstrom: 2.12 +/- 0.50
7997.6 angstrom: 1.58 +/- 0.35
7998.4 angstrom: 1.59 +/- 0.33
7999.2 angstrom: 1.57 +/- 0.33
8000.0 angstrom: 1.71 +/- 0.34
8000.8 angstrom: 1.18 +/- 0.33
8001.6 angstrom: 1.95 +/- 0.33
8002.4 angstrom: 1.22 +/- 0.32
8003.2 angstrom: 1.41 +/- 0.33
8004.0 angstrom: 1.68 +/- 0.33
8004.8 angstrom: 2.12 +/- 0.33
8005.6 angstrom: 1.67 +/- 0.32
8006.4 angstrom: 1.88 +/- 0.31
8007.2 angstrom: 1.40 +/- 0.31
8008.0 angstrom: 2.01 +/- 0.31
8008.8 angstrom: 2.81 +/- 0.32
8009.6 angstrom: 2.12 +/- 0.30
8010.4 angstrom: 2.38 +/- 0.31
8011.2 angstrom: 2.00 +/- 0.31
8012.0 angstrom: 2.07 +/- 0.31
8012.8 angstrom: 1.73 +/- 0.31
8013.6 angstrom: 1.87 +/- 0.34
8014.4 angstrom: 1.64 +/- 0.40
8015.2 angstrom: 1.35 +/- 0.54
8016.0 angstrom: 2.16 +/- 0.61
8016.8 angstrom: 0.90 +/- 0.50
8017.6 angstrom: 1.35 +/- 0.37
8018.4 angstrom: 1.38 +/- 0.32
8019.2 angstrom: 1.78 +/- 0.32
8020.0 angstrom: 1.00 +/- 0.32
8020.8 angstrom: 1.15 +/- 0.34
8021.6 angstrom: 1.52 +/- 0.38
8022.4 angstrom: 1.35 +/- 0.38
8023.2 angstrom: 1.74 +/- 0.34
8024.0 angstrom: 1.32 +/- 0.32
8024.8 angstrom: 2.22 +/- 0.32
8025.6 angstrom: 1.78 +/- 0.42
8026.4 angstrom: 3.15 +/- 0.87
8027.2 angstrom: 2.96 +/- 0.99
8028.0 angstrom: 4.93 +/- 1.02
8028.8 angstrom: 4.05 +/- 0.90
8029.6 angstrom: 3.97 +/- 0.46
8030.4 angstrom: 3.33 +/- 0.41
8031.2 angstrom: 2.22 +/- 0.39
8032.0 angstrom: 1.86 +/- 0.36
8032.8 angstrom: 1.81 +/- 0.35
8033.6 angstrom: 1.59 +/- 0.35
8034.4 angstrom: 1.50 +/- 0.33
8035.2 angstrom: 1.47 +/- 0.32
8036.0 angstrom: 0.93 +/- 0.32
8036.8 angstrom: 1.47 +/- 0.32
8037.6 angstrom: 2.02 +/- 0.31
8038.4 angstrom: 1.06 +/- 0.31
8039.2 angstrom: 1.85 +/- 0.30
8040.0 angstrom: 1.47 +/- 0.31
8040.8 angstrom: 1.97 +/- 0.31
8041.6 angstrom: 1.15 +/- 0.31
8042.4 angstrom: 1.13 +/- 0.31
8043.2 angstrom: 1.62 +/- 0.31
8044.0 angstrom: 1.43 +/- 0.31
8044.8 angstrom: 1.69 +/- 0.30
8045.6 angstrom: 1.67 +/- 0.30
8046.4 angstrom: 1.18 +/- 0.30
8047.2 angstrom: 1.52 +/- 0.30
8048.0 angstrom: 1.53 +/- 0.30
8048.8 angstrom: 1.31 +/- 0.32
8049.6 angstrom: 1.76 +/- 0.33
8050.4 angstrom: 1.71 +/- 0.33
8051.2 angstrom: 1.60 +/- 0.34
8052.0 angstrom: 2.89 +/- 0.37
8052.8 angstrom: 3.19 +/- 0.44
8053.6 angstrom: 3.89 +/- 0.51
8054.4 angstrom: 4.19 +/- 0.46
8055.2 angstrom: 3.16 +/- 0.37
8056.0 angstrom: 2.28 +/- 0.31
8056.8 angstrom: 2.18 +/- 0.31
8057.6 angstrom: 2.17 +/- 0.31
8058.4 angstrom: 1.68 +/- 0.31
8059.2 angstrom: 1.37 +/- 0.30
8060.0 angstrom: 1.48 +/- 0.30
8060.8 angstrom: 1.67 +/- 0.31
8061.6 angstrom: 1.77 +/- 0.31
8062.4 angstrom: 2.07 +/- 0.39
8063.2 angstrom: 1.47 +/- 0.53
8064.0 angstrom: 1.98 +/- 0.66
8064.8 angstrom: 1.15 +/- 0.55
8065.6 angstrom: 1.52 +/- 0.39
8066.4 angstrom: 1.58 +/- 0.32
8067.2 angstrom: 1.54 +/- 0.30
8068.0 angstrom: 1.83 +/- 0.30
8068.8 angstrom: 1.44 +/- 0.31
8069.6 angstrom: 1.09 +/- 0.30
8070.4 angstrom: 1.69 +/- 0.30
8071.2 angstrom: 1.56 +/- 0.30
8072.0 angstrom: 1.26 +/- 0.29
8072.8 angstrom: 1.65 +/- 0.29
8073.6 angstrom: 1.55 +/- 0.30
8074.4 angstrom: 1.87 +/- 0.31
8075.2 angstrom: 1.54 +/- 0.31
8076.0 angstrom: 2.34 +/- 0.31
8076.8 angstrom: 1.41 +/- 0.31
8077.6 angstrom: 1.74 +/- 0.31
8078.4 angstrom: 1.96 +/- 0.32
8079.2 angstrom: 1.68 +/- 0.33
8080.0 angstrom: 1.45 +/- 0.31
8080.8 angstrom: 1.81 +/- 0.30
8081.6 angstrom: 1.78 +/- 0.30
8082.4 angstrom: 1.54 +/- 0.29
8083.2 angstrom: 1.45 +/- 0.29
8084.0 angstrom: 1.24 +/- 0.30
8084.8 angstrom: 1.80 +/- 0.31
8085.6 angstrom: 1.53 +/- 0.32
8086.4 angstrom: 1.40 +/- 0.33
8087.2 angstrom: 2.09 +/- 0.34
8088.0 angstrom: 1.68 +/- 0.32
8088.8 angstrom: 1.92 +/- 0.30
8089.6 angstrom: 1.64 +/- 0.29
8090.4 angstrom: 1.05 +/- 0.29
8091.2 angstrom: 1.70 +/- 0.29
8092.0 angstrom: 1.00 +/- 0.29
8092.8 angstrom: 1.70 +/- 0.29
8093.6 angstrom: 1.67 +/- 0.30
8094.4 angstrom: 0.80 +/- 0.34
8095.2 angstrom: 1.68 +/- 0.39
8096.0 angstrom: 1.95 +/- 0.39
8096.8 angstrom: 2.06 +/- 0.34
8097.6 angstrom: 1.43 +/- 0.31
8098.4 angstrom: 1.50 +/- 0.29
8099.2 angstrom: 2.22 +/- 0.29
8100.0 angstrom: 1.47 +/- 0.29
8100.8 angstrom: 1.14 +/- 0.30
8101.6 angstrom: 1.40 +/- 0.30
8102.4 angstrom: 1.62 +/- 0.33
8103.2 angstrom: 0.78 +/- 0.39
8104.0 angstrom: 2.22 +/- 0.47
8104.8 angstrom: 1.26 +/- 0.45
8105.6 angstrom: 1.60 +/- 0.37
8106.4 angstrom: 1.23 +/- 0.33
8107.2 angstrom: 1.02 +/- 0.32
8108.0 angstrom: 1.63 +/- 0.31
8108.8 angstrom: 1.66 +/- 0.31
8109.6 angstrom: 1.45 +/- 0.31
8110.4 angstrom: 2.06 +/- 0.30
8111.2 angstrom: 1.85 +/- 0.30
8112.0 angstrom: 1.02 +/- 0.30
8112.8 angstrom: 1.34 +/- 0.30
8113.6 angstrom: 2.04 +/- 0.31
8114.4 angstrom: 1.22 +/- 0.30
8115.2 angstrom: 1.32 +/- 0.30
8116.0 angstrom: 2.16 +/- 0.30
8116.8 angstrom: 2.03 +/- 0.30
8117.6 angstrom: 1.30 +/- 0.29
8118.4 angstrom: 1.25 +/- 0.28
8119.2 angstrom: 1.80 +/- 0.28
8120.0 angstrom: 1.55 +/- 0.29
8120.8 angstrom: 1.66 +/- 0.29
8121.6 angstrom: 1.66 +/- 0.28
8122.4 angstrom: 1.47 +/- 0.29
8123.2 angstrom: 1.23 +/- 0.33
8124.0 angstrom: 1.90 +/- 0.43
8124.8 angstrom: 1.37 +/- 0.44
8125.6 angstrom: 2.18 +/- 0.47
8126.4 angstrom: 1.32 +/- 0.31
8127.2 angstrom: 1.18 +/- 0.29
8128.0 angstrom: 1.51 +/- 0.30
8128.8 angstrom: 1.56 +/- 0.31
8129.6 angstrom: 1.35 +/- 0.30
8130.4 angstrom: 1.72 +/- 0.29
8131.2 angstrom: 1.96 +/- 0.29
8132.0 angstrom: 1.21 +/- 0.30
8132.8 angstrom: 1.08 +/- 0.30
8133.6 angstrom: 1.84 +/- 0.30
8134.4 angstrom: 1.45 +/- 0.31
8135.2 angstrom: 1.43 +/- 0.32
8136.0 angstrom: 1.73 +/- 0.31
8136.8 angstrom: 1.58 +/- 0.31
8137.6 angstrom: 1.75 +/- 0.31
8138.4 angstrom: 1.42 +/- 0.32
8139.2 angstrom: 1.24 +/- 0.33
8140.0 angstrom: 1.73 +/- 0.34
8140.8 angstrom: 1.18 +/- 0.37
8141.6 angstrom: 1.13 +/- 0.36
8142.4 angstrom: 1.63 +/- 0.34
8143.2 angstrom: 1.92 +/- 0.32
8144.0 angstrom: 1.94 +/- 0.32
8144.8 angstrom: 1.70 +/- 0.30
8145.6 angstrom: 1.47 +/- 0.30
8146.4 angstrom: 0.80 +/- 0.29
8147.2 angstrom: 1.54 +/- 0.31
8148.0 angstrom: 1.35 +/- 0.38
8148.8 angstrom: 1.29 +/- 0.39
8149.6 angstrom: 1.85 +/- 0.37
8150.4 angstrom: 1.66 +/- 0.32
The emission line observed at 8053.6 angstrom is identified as [N II] 6583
